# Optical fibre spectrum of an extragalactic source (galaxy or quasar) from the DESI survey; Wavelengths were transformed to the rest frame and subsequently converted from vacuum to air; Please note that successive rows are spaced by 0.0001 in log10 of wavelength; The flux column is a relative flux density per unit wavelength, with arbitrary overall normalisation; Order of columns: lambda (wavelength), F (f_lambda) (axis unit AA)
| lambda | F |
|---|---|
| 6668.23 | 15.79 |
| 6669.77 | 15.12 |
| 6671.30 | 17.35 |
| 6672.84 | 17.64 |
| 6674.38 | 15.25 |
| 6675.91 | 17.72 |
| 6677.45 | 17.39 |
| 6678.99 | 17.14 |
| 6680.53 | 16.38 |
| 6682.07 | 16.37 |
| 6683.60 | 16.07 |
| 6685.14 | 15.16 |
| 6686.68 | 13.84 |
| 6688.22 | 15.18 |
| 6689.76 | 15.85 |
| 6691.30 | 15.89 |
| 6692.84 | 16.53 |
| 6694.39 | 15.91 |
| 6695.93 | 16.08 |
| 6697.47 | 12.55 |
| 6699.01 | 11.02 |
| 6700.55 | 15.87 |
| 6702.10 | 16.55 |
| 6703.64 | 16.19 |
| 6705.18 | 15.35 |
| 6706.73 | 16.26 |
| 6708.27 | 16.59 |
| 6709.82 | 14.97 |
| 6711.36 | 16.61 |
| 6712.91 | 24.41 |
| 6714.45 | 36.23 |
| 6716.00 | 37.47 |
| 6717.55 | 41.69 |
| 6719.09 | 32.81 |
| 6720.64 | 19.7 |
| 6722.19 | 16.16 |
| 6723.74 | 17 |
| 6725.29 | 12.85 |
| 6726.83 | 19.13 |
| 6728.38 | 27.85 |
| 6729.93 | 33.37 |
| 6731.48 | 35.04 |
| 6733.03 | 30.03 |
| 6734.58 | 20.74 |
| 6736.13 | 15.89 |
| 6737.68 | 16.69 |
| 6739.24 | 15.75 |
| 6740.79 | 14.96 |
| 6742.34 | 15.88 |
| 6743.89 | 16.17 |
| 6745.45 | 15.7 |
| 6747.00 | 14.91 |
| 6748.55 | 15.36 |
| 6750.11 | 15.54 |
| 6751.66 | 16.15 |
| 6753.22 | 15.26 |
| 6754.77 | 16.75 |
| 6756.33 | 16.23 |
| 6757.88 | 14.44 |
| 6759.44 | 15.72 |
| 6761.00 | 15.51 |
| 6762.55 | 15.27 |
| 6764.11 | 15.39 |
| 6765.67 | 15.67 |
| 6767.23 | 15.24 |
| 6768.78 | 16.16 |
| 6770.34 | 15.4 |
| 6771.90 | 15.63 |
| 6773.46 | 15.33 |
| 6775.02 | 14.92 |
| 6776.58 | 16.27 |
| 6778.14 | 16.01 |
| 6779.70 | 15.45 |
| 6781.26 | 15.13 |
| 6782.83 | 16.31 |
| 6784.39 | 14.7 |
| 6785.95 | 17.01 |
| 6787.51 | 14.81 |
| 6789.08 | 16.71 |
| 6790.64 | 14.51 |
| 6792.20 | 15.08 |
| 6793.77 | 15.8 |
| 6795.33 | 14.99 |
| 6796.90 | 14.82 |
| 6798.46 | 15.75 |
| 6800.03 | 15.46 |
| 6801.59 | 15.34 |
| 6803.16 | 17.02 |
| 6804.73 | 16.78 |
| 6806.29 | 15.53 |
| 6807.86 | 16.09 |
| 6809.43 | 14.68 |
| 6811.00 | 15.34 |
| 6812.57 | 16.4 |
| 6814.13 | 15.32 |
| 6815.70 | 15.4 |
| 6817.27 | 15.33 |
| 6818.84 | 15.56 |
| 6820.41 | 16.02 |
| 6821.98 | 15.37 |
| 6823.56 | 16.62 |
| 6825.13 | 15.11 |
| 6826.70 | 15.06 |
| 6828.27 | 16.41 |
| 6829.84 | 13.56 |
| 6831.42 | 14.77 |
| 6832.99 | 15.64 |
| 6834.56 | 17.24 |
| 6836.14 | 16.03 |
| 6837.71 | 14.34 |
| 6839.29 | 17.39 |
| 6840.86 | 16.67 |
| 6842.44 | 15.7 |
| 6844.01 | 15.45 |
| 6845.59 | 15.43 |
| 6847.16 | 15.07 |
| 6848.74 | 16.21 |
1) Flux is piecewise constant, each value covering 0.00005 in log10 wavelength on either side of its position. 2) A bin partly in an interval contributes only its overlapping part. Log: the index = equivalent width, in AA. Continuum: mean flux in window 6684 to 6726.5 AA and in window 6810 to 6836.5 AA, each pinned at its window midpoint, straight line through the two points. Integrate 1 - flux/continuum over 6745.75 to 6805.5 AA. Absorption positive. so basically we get 4.80 AA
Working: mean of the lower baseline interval 19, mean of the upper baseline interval 15.6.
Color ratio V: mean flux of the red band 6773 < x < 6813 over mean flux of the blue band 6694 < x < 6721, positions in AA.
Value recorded 0.7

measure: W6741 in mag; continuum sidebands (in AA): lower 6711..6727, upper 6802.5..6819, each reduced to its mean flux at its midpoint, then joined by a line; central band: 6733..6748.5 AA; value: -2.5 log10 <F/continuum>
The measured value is 0.336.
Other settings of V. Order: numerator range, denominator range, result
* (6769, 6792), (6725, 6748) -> 0.76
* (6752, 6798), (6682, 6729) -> 0.81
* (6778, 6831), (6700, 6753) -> 0.75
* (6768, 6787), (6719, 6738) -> 0.69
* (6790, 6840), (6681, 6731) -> 0.79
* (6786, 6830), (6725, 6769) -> 0.86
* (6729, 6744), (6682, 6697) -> 1.39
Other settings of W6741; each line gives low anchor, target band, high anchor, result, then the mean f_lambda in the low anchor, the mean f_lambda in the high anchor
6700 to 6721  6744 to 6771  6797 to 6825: 0.25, 23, 15.7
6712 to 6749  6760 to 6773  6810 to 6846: 0.28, 22.8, 15.7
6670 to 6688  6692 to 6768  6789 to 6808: -0.19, 16.3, 15.6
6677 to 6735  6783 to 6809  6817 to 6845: 0.08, 20.1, 15.7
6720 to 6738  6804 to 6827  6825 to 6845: 0.08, 22.2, 15.7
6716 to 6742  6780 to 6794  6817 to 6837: 0.21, 23.4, 15.6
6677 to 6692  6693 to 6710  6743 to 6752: 0.04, 15.9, 15.6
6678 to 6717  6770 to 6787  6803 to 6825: 0.05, 17.8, 15.8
